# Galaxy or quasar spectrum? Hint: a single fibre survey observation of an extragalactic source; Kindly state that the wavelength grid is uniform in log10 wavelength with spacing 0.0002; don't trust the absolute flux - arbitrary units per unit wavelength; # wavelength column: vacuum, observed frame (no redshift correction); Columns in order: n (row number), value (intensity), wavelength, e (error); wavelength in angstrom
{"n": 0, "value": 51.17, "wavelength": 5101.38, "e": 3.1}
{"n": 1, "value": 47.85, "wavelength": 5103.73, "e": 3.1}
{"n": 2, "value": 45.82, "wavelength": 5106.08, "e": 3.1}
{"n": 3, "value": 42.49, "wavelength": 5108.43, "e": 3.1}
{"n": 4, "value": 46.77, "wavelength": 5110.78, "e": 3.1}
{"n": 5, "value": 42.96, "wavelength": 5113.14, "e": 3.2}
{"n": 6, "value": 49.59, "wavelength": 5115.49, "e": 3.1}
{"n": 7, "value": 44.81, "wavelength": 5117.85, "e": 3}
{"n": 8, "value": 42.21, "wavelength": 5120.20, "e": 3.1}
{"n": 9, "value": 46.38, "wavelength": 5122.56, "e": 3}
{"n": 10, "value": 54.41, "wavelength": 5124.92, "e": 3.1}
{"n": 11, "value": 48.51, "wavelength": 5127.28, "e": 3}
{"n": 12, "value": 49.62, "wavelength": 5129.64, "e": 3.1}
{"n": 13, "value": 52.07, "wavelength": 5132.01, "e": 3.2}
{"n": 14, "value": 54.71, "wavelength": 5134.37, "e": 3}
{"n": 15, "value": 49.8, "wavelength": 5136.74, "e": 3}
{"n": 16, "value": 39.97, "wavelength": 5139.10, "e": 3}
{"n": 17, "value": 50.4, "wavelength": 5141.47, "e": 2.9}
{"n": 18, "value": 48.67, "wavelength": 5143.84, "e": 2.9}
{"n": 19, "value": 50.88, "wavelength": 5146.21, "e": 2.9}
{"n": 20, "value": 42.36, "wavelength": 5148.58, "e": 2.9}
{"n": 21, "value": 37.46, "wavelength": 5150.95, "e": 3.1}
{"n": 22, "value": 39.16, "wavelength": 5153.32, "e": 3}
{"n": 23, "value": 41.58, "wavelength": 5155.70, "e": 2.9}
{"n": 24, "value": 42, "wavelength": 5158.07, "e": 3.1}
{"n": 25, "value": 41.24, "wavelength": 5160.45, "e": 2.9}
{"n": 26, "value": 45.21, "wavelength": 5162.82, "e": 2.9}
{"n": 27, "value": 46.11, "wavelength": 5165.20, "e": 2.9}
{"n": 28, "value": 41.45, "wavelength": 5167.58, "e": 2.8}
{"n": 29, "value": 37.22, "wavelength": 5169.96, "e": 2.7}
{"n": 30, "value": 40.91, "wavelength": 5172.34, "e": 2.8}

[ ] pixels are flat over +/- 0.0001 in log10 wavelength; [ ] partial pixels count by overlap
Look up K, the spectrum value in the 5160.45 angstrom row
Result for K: 41.24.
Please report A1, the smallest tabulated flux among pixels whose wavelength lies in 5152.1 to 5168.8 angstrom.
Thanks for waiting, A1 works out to 39.16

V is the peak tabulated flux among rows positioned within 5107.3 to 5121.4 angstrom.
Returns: 49.59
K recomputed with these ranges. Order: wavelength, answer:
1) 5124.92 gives 54.41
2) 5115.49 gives 49.59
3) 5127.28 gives 48.51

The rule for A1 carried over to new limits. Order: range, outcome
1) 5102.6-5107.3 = 45.82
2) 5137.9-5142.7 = 39.97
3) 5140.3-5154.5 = 37.46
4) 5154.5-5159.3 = 41.58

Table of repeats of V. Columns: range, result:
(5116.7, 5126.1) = 54.41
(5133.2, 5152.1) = 54.71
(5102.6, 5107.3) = 47.85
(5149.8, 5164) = 45.21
